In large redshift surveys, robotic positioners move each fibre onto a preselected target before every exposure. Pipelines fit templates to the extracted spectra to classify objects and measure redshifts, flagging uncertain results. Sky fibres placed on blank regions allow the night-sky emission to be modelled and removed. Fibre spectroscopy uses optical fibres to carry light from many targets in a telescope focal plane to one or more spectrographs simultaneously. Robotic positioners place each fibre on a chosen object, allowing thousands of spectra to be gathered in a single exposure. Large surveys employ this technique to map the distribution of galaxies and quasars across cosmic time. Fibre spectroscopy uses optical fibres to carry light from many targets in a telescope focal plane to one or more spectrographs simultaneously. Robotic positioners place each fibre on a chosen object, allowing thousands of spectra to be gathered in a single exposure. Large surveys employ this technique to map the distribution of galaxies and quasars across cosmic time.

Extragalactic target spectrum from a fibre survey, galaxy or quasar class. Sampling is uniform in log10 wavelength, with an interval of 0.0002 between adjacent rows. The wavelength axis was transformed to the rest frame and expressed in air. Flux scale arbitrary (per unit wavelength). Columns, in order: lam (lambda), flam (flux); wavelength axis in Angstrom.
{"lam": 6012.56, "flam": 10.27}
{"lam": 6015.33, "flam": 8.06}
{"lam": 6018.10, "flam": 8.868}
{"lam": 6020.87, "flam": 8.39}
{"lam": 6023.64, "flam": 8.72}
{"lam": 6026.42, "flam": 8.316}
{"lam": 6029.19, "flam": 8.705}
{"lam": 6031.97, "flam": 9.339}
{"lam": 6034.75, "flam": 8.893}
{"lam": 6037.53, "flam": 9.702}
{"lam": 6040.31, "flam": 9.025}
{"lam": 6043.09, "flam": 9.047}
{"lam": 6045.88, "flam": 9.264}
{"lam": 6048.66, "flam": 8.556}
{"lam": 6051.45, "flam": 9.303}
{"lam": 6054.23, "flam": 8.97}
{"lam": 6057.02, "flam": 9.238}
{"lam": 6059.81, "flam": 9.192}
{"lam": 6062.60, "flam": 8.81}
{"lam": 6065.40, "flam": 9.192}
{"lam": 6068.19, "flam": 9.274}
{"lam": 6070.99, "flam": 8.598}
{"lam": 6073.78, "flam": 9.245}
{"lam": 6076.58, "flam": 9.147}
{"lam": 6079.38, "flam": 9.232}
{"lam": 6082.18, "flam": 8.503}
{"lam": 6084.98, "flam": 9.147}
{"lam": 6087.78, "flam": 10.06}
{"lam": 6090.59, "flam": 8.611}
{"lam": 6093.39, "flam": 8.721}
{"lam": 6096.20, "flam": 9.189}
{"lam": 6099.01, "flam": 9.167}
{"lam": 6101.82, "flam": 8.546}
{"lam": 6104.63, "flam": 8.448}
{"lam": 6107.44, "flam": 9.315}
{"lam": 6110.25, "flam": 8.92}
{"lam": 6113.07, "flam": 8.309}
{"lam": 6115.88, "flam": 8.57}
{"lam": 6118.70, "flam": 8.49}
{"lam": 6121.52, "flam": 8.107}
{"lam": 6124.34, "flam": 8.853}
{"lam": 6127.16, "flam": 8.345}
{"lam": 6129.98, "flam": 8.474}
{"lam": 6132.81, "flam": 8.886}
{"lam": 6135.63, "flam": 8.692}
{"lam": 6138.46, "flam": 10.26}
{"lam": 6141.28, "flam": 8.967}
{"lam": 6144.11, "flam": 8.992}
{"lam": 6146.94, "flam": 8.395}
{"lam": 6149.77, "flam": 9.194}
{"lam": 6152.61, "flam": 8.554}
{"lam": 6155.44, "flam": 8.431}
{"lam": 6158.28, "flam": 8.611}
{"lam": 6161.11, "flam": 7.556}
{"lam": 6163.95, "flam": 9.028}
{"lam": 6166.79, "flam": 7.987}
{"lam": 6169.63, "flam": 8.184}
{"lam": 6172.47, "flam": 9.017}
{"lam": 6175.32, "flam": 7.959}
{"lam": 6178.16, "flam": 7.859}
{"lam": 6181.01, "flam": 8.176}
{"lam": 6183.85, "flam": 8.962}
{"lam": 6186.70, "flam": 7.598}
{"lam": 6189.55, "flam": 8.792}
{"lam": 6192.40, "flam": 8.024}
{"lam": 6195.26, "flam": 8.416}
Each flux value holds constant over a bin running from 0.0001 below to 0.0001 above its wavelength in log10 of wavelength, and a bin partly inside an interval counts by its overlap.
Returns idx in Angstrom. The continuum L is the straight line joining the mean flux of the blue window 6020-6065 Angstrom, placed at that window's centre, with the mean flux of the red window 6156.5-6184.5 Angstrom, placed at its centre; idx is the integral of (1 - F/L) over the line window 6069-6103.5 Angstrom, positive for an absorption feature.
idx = -1.0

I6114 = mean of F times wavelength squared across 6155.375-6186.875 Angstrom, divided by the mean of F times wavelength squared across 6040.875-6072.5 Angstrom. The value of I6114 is 0.95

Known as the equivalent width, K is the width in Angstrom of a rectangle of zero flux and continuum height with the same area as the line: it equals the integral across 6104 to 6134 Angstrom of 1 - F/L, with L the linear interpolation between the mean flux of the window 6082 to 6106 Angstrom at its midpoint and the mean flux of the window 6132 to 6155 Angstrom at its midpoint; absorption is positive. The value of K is 1.18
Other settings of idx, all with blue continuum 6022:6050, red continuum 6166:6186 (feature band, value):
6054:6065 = -0.29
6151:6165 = -0.09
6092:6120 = -0.47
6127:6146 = -1.11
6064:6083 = -0.58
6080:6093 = -0.52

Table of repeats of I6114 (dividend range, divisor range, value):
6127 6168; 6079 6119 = 1.00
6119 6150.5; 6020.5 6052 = 1.02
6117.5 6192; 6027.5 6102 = 0.97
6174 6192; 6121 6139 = 0.95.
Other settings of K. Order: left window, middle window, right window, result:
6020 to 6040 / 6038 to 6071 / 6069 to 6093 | -0.4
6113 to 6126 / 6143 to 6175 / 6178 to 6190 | -0.6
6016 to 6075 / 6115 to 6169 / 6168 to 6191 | -0.9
